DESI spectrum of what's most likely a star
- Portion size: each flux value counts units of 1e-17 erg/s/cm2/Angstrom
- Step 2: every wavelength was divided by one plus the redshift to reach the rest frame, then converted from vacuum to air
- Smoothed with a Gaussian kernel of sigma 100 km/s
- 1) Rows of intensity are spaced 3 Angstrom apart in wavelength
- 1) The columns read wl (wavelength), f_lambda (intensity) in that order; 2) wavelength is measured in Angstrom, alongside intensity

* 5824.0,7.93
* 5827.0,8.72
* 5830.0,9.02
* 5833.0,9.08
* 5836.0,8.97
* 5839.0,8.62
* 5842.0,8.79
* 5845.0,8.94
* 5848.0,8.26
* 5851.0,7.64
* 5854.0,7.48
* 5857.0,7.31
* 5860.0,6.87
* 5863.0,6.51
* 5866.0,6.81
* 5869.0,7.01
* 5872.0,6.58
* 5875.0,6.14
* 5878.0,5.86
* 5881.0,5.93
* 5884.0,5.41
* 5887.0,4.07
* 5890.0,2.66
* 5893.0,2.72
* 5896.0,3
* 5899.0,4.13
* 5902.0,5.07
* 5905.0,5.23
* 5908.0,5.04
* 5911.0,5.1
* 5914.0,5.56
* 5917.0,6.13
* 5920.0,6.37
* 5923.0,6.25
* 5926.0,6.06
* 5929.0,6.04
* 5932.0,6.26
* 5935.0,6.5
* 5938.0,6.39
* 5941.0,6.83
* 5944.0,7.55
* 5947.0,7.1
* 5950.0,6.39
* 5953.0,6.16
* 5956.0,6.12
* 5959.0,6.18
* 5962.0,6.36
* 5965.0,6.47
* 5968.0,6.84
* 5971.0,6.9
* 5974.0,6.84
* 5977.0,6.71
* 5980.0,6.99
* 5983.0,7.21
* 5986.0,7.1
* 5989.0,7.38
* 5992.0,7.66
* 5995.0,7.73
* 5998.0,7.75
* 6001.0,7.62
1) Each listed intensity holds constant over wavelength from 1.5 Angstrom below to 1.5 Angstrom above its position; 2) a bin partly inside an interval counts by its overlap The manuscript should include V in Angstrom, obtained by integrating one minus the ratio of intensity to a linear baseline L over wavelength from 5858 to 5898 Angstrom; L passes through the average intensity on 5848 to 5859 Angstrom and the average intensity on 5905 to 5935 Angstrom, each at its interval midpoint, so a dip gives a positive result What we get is 9.4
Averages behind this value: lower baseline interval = 7.56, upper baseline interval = 5.87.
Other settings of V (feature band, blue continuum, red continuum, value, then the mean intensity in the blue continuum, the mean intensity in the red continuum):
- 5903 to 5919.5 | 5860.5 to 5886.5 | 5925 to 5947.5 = 2.5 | 6.22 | 6.58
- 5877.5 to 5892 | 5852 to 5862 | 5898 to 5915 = 3.3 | 7.21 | 5.03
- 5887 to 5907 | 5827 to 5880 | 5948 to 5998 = 9.5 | 7.66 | 6.85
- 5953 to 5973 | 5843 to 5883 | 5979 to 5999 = 2.4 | 7.03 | 7.4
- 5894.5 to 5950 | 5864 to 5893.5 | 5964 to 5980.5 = 2.4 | 5.43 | 6.79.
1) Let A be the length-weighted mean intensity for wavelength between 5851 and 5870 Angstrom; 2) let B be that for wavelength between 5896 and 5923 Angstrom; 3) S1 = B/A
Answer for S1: 0.7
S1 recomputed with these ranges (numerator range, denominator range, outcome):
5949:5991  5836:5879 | 0.90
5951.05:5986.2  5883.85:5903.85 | 1.75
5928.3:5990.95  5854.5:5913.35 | 1.25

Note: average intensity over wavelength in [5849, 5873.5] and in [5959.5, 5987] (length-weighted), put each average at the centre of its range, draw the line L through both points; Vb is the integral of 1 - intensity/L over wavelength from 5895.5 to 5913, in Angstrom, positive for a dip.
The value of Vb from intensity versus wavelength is 5.63 Angstrom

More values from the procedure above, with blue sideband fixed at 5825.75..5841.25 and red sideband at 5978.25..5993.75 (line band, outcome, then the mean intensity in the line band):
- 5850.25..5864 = 2.35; 7.16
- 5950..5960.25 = 1.90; 6.19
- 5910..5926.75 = 4.30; 5.93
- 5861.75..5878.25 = 3.81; 6.53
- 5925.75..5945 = 3.15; 6.52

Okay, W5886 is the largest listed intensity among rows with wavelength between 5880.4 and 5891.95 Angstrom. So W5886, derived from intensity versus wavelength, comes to 5.93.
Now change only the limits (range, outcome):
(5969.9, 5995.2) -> 7.73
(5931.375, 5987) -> 7.55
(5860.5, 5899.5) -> 7.01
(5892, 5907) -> 5.23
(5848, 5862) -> 8.26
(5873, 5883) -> 6.14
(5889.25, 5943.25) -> 6.83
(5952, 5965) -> 6.47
